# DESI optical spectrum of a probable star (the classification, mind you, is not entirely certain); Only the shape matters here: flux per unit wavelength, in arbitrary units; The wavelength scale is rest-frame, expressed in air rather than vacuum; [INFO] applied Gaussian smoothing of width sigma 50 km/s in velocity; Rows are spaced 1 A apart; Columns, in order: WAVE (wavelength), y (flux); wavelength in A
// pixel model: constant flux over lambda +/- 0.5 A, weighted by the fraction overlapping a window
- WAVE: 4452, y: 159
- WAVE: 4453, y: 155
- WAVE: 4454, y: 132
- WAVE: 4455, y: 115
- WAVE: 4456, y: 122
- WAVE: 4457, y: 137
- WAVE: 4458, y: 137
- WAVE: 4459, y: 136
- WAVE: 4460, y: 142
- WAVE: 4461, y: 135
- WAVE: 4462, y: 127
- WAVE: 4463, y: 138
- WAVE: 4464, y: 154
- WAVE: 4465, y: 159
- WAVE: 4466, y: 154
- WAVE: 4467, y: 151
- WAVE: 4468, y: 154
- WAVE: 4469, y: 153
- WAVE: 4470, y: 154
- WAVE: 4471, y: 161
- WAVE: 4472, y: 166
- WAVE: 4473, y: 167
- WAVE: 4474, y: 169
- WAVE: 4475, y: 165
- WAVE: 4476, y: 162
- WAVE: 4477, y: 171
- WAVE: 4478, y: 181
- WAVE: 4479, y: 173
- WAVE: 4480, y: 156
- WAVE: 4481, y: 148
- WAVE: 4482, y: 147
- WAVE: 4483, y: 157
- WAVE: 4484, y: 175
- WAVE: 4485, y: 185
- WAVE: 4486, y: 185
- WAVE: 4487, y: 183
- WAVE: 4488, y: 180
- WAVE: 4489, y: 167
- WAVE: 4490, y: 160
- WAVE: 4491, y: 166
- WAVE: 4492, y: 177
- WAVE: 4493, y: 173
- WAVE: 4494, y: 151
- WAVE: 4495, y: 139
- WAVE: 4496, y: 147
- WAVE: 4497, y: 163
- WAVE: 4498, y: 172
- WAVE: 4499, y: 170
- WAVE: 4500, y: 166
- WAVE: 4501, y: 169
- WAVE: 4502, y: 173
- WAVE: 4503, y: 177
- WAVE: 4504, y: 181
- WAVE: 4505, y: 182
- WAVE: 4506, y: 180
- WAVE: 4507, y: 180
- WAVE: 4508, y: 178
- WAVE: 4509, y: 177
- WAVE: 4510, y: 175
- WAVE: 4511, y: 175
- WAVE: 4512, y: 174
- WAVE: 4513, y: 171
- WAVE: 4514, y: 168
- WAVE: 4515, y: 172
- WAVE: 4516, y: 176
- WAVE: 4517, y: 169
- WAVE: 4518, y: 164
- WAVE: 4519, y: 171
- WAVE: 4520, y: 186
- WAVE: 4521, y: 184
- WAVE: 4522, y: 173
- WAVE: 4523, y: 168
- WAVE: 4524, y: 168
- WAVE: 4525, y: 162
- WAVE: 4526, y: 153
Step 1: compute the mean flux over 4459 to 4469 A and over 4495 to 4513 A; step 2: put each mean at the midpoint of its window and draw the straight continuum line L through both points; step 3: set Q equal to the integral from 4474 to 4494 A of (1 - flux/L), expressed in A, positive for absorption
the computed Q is -1.2 A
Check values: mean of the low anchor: 146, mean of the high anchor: 172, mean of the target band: 169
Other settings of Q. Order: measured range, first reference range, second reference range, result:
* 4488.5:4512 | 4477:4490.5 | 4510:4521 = 0.2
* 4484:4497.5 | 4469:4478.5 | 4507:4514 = 0.2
